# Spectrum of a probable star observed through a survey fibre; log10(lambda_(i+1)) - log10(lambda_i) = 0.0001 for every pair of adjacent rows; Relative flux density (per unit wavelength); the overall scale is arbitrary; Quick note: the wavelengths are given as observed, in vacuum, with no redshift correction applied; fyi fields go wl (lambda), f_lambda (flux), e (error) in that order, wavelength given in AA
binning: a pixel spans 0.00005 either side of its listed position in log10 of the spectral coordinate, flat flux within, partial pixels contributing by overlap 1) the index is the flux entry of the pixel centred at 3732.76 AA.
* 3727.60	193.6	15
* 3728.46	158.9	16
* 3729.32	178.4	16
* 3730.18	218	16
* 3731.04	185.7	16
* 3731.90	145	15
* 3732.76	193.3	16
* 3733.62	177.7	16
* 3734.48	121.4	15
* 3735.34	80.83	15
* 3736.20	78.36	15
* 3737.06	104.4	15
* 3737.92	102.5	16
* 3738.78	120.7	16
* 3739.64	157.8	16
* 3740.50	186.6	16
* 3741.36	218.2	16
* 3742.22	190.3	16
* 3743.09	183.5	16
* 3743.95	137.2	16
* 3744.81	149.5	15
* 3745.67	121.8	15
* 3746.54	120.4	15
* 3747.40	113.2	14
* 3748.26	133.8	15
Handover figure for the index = 193.3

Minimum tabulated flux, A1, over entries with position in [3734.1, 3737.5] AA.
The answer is 78.36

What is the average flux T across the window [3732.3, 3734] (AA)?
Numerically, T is 185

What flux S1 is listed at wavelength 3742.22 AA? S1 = 190.3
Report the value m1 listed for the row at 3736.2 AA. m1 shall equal 78.36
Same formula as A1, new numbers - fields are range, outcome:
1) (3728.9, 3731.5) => 178.4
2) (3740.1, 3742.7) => 186.6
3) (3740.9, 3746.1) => 121.8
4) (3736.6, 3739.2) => 102.5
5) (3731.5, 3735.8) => 80.83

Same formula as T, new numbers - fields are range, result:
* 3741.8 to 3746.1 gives 156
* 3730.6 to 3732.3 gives 166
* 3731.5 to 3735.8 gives 143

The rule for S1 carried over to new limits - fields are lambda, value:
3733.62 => 177.7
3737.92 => 102.5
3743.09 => 183.5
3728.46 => 158.9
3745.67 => 121.8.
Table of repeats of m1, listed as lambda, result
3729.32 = 178.4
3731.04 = 185.7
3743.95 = 137.2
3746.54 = 120.4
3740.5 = 186.6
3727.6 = 193.6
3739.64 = 157.8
